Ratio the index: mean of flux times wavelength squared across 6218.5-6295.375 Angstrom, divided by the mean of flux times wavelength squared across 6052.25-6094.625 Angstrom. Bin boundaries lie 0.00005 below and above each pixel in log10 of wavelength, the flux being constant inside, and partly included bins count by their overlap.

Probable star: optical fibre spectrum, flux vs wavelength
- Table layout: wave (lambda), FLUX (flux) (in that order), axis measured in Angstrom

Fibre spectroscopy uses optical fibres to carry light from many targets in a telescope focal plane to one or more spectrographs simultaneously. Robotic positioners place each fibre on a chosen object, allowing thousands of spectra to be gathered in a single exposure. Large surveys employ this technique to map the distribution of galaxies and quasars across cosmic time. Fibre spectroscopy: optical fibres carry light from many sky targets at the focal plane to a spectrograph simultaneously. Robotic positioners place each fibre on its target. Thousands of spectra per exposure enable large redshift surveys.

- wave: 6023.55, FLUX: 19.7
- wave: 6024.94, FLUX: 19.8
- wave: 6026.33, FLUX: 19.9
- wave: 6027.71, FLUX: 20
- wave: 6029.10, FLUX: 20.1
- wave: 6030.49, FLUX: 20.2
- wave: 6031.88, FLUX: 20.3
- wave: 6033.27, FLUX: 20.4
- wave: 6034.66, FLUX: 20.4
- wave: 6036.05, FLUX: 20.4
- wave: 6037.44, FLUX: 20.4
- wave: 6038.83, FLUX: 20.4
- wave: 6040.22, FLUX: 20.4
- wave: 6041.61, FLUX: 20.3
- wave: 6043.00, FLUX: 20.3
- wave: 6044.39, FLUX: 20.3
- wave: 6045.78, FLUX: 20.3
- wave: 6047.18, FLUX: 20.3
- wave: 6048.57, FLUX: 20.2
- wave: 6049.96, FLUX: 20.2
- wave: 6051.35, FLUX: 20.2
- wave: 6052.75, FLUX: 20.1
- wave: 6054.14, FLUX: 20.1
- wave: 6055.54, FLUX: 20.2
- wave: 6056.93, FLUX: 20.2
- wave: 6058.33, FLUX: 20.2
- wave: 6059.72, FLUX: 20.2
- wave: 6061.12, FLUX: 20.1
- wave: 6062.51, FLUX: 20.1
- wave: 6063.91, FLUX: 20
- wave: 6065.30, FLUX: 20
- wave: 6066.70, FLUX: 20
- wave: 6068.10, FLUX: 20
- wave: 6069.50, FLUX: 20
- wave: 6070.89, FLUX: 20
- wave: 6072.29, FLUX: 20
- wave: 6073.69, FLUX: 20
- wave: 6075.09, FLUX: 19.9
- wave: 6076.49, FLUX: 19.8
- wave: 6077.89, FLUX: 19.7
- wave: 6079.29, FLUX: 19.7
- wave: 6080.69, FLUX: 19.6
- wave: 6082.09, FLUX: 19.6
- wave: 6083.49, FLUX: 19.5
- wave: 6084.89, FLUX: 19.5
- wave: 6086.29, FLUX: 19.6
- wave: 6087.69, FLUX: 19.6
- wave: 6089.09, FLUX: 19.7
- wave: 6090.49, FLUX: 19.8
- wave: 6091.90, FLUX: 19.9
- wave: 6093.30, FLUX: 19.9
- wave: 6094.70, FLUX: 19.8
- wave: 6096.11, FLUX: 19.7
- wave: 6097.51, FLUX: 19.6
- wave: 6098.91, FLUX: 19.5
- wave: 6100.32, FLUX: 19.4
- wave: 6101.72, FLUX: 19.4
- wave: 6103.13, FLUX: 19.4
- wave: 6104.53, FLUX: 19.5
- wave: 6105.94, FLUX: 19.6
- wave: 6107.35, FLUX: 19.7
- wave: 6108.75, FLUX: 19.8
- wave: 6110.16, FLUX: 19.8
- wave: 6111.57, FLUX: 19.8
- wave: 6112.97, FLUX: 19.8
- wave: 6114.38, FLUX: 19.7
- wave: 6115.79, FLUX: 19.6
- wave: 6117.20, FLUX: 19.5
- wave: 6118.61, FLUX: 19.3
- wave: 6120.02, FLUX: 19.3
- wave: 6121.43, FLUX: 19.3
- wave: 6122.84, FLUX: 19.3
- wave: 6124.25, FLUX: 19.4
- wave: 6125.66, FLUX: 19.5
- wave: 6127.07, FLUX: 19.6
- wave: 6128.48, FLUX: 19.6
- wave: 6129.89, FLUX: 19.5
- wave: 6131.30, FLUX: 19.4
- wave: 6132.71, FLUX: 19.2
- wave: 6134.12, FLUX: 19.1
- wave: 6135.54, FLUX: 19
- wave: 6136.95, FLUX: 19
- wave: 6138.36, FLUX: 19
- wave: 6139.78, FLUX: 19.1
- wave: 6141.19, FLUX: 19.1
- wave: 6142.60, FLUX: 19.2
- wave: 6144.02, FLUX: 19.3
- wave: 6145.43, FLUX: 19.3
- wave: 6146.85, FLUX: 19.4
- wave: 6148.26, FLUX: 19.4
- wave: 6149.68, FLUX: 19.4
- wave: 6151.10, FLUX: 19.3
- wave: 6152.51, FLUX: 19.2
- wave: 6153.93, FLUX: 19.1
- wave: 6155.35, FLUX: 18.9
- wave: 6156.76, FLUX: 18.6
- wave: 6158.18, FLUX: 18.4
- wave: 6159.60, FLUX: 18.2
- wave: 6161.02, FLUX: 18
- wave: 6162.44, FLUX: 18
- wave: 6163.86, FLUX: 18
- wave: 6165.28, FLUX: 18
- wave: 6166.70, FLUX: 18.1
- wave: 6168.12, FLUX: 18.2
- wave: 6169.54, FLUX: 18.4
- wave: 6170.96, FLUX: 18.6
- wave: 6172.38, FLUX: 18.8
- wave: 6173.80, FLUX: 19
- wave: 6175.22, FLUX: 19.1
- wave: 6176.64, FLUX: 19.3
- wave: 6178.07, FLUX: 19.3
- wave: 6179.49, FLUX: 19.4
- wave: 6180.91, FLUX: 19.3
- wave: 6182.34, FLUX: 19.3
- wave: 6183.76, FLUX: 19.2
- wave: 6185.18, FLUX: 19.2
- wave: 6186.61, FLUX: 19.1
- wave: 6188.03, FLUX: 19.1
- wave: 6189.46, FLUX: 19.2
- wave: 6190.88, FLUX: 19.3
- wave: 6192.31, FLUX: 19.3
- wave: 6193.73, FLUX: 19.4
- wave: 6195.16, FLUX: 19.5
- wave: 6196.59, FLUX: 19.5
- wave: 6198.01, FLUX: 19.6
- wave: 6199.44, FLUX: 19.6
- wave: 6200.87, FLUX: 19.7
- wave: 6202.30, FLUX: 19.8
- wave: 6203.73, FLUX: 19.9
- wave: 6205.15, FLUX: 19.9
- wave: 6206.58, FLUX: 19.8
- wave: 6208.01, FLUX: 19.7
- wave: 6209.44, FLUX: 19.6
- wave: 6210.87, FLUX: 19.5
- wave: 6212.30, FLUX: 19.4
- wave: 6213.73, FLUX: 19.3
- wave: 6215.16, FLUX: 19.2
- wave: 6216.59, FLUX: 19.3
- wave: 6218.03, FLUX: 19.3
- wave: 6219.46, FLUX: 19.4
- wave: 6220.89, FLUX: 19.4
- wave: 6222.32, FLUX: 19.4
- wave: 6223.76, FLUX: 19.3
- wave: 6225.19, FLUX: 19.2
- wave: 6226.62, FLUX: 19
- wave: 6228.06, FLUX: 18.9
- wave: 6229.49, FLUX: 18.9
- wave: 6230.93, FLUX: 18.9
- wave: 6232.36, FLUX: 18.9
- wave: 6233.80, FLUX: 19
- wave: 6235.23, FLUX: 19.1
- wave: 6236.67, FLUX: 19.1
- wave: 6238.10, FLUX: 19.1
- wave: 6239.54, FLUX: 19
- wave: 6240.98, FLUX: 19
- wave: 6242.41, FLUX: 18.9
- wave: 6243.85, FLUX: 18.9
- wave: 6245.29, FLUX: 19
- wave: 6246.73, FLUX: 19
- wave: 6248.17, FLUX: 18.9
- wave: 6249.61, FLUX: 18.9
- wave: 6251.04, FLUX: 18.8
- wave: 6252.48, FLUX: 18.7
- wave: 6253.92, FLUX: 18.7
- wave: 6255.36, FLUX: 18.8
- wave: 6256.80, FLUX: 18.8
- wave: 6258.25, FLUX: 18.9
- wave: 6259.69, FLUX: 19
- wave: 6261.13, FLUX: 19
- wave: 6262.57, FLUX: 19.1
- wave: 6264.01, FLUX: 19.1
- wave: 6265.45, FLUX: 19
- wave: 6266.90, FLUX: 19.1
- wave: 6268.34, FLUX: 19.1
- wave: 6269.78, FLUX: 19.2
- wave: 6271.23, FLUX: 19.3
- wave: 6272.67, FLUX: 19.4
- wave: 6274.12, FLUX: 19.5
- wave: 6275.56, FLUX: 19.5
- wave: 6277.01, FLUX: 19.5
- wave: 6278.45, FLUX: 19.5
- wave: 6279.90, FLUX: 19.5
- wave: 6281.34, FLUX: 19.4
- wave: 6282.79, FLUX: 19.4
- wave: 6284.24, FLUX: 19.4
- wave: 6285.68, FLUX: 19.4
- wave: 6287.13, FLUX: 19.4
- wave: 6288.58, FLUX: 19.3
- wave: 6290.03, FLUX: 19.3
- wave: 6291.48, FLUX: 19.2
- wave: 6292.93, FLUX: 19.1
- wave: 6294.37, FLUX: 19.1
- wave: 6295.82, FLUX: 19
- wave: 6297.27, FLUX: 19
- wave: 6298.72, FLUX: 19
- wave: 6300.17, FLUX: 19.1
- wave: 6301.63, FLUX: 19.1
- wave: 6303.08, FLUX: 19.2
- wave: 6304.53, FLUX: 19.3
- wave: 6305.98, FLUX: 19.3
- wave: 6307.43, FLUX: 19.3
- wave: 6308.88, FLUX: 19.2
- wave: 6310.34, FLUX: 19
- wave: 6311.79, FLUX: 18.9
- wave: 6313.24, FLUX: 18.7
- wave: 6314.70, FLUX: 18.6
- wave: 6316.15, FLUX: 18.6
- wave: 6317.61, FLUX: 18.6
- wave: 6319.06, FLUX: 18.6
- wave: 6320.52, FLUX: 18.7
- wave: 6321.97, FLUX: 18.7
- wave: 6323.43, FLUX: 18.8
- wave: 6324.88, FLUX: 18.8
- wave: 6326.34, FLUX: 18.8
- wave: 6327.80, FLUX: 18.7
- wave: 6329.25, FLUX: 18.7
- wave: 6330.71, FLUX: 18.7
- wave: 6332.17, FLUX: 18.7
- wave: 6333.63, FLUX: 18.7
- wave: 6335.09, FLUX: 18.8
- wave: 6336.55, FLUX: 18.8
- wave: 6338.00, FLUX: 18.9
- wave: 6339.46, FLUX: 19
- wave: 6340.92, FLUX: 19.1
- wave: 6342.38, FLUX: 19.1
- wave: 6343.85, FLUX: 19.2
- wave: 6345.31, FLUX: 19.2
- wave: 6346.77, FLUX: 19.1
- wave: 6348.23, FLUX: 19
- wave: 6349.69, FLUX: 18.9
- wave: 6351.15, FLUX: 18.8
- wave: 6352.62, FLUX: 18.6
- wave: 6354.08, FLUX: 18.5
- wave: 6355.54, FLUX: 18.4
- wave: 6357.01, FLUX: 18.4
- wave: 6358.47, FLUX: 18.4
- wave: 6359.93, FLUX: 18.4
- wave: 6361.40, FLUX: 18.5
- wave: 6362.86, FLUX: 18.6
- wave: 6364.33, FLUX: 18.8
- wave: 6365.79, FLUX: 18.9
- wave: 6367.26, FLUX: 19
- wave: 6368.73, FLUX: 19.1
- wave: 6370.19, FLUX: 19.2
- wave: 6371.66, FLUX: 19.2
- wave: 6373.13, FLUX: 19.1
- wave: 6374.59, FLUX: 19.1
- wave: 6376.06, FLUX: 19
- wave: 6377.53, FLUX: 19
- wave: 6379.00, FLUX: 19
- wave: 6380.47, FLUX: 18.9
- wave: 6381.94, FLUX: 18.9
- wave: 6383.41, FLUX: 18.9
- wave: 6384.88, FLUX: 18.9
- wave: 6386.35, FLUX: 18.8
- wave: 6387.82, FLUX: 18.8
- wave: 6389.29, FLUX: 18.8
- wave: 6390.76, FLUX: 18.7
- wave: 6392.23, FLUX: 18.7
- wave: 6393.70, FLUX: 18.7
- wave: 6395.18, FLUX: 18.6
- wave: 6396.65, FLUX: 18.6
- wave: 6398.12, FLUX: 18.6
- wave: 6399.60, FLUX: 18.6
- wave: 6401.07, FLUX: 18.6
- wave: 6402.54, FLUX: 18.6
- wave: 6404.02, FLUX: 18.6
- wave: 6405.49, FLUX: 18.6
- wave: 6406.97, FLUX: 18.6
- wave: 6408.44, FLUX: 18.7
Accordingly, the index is 1.0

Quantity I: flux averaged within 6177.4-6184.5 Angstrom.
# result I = 19.3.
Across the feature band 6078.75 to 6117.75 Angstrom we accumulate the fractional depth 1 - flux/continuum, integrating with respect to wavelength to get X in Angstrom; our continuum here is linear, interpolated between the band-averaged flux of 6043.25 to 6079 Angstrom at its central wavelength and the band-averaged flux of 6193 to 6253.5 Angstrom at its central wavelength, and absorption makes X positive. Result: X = 0.5 Angstrom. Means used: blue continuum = 20.1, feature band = 19.6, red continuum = 19.3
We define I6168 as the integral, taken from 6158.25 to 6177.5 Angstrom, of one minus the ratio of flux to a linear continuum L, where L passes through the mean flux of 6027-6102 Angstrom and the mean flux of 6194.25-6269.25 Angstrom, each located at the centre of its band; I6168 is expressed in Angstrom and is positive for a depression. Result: 1.0 Angstrom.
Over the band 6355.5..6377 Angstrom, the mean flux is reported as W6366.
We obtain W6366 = 18.8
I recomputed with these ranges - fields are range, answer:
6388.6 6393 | 18.8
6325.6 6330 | 18.7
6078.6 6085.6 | 19.6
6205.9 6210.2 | 19.7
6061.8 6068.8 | 20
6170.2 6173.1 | 18.7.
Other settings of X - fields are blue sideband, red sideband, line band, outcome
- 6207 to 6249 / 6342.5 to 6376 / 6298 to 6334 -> 0.1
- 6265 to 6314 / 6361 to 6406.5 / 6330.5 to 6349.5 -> 0.1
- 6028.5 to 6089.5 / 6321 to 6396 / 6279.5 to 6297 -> -0.1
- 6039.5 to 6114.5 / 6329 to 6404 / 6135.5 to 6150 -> 0.3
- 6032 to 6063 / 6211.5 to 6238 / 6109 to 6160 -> 1.2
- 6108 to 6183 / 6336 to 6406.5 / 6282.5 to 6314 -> -0.4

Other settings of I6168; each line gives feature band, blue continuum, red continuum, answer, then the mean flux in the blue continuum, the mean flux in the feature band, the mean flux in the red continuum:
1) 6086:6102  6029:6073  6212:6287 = 0.2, 20.2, 19.7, 19.1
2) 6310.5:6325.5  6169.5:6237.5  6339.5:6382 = 0.2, 19.3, 18.7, 18.9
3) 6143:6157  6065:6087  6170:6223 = 0.2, 19.8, 19.2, 19.4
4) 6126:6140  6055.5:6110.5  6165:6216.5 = 0.2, 19.8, 19.3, 19.3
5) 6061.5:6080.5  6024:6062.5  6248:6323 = 0.1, 20.2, 19.9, 19.1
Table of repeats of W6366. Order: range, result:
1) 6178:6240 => 19.3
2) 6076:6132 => 19.6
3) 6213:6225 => 19.3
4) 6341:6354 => 19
